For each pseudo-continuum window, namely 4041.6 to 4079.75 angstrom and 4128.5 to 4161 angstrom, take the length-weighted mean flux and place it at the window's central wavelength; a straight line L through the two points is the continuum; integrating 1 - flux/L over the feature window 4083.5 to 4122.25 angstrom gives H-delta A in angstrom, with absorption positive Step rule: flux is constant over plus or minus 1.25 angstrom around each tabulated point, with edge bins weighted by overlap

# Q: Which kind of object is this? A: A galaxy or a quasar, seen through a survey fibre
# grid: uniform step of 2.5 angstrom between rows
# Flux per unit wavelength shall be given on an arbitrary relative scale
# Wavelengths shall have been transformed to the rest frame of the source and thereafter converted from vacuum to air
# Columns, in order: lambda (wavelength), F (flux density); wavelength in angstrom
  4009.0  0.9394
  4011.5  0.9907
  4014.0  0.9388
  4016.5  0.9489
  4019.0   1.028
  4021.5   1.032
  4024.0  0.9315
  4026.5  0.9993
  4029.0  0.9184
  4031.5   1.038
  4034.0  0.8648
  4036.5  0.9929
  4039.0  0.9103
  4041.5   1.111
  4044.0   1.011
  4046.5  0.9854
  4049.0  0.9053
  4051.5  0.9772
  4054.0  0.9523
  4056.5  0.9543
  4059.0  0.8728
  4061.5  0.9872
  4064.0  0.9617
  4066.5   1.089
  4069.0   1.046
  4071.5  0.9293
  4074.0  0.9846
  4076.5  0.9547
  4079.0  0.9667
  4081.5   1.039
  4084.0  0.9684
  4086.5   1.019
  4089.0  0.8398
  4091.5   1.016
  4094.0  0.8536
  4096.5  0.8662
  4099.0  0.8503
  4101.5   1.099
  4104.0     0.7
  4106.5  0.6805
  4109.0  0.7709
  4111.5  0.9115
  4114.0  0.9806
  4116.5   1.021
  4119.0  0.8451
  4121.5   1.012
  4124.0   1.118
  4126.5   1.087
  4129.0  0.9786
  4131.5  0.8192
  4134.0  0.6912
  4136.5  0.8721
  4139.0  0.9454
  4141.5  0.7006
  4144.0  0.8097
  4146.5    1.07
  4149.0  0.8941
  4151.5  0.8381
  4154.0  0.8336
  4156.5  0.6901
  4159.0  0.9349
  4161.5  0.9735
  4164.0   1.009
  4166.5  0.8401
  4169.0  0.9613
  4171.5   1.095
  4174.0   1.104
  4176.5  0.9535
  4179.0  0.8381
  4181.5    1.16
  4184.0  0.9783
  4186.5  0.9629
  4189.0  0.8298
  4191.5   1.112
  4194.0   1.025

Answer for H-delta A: 0.60 angstrom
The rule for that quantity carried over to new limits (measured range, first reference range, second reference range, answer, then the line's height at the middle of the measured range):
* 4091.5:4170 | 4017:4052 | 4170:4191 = 7.5 angstrom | 0.989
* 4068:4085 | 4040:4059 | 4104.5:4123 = -0.8 angstrom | 0.938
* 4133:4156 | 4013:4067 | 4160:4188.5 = 3.1 angstrom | 0.981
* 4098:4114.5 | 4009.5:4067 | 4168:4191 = 2.2 angstrom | 0.981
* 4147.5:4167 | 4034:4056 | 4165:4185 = 2.1 angstrom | 0.989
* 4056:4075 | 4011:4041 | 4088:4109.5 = -1.5 angstrom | 0.908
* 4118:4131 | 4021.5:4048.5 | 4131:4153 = -1.9 angstrom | 0.871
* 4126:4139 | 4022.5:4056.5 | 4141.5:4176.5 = 0.7 angstrom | 0.931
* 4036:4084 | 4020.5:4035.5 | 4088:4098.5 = -2.7 angstrom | 0.928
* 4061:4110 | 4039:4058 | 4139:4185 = 1.6 angstrom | 0.962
